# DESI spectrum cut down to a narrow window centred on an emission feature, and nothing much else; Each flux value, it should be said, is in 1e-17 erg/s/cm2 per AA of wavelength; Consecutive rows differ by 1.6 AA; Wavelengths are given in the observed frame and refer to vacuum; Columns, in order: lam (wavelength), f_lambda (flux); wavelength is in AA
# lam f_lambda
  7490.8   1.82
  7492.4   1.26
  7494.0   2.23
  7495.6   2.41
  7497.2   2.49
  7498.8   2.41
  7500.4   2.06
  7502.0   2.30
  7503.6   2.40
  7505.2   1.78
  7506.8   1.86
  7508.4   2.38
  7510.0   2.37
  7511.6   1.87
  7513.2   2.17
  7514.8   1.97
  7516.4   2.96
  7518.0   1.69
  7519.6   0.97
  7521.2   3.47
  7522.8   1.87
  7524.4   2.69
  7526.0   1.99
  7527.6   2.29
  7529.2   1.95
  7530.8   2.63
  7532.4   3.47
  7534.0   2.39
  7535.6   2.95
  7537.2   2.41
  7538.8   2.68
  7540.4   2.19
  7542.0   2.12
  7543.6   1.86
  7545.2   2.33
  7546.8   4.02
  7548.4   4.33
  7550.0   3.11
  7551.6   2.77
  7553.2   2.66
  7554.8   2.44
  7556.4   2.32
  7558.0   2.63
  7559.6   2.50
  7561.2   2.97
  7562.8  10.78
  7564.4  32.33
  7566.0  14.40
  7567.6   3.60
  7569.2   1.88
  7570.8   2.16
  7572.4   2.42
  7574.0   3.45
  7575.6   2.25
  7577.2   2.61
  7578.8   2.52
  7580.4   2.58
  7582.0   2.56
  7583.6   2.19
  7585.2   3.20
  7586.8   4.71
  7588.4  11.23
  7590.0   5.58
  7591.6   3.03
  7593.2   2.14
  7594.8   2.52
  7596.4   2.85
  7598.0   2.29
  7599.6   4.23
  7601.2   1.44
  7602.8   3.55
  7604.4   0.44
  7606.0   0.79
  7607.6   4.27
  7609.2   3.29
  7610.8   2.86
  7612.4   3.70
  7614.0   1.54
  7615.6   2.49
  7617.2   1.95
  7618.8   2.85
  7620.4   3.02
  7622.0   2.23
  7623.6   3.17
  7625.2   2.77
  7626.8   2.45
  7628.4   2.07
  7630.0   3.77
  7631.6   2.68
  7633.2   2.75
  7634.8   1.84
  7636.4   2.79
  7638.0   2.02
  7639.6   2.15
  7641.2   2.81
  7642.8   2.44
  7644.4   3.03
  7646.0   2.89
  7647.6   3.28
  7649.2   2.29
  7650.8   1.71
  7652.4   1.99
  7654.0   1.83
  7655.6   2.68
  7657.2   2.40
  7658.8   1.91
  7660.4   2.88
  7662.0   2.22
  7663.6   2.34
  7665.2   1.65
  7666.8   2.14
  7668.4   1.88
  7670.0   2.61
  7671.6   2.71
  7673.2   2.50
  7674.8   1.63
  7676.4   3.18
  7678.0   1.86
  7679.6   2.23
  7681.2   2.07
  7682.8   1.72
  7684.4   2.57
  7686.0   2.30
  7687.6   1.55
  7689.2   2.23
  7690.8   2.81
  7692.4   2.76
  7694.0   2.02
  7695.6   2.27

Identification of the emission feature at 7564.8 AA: H-alpha 6563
